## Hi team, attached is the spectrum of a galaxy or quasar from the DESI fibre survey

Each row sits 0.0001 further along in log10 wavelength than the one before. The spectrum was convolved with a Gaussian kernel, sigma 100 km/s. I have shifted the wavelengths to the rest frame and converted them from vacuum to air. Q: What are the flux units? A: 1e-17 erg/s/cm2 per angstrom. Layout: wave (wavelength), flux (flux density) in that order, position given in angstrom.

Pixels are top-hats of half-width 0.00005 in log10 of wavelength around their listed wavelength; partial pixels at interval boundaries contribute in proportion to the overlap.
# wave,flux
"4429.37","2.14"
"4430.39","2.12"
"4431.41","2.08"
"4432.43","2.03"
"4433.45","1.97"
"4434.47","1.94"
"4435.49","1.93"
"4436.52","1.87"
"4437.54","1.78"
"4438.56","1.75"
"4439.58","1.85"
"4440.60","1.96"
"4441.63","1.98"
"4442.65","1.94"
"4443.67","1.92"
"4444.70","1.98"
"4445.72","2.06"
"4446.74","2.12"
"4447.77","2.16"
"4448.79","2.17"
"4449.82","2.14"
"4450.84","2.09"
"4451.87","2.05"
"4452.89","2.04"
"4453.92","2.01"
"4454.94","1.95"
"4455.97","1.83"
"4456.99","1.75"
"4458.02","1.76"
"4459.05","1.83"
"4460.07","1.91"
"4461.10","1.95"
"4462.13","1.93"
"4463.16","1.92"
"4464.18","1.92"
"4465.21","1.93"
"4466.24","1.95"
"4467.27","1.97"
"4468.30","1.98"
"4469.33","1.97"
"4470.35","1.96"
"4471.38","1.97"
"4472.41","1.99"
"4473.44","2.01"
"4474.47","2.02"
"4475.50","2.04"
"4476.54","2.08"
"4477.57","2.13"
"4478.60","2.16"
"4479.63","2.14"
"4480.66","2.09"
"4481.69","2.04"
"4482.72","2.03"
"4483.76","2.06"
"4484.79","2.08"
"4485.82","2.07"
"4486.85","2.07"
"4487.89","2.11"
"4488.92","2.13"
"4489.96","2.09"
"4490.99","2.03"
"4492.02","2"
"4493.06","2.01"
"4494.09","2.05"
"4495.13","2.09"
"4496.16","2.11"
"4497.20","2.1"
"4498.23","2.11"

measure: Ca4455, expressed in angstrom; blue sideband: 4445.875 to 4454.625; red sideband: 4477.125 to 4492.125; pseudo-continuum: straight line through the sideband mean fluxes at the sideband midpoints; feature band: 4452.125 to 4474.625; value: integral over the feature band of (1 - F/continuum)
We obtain 1.7 angstrom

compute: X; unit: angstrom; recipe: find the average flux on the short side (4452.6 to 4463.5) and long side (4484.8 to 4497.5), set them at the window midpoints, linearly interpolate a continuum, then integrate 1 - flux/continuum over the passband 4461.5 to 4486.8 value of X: -0.49 angstrom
